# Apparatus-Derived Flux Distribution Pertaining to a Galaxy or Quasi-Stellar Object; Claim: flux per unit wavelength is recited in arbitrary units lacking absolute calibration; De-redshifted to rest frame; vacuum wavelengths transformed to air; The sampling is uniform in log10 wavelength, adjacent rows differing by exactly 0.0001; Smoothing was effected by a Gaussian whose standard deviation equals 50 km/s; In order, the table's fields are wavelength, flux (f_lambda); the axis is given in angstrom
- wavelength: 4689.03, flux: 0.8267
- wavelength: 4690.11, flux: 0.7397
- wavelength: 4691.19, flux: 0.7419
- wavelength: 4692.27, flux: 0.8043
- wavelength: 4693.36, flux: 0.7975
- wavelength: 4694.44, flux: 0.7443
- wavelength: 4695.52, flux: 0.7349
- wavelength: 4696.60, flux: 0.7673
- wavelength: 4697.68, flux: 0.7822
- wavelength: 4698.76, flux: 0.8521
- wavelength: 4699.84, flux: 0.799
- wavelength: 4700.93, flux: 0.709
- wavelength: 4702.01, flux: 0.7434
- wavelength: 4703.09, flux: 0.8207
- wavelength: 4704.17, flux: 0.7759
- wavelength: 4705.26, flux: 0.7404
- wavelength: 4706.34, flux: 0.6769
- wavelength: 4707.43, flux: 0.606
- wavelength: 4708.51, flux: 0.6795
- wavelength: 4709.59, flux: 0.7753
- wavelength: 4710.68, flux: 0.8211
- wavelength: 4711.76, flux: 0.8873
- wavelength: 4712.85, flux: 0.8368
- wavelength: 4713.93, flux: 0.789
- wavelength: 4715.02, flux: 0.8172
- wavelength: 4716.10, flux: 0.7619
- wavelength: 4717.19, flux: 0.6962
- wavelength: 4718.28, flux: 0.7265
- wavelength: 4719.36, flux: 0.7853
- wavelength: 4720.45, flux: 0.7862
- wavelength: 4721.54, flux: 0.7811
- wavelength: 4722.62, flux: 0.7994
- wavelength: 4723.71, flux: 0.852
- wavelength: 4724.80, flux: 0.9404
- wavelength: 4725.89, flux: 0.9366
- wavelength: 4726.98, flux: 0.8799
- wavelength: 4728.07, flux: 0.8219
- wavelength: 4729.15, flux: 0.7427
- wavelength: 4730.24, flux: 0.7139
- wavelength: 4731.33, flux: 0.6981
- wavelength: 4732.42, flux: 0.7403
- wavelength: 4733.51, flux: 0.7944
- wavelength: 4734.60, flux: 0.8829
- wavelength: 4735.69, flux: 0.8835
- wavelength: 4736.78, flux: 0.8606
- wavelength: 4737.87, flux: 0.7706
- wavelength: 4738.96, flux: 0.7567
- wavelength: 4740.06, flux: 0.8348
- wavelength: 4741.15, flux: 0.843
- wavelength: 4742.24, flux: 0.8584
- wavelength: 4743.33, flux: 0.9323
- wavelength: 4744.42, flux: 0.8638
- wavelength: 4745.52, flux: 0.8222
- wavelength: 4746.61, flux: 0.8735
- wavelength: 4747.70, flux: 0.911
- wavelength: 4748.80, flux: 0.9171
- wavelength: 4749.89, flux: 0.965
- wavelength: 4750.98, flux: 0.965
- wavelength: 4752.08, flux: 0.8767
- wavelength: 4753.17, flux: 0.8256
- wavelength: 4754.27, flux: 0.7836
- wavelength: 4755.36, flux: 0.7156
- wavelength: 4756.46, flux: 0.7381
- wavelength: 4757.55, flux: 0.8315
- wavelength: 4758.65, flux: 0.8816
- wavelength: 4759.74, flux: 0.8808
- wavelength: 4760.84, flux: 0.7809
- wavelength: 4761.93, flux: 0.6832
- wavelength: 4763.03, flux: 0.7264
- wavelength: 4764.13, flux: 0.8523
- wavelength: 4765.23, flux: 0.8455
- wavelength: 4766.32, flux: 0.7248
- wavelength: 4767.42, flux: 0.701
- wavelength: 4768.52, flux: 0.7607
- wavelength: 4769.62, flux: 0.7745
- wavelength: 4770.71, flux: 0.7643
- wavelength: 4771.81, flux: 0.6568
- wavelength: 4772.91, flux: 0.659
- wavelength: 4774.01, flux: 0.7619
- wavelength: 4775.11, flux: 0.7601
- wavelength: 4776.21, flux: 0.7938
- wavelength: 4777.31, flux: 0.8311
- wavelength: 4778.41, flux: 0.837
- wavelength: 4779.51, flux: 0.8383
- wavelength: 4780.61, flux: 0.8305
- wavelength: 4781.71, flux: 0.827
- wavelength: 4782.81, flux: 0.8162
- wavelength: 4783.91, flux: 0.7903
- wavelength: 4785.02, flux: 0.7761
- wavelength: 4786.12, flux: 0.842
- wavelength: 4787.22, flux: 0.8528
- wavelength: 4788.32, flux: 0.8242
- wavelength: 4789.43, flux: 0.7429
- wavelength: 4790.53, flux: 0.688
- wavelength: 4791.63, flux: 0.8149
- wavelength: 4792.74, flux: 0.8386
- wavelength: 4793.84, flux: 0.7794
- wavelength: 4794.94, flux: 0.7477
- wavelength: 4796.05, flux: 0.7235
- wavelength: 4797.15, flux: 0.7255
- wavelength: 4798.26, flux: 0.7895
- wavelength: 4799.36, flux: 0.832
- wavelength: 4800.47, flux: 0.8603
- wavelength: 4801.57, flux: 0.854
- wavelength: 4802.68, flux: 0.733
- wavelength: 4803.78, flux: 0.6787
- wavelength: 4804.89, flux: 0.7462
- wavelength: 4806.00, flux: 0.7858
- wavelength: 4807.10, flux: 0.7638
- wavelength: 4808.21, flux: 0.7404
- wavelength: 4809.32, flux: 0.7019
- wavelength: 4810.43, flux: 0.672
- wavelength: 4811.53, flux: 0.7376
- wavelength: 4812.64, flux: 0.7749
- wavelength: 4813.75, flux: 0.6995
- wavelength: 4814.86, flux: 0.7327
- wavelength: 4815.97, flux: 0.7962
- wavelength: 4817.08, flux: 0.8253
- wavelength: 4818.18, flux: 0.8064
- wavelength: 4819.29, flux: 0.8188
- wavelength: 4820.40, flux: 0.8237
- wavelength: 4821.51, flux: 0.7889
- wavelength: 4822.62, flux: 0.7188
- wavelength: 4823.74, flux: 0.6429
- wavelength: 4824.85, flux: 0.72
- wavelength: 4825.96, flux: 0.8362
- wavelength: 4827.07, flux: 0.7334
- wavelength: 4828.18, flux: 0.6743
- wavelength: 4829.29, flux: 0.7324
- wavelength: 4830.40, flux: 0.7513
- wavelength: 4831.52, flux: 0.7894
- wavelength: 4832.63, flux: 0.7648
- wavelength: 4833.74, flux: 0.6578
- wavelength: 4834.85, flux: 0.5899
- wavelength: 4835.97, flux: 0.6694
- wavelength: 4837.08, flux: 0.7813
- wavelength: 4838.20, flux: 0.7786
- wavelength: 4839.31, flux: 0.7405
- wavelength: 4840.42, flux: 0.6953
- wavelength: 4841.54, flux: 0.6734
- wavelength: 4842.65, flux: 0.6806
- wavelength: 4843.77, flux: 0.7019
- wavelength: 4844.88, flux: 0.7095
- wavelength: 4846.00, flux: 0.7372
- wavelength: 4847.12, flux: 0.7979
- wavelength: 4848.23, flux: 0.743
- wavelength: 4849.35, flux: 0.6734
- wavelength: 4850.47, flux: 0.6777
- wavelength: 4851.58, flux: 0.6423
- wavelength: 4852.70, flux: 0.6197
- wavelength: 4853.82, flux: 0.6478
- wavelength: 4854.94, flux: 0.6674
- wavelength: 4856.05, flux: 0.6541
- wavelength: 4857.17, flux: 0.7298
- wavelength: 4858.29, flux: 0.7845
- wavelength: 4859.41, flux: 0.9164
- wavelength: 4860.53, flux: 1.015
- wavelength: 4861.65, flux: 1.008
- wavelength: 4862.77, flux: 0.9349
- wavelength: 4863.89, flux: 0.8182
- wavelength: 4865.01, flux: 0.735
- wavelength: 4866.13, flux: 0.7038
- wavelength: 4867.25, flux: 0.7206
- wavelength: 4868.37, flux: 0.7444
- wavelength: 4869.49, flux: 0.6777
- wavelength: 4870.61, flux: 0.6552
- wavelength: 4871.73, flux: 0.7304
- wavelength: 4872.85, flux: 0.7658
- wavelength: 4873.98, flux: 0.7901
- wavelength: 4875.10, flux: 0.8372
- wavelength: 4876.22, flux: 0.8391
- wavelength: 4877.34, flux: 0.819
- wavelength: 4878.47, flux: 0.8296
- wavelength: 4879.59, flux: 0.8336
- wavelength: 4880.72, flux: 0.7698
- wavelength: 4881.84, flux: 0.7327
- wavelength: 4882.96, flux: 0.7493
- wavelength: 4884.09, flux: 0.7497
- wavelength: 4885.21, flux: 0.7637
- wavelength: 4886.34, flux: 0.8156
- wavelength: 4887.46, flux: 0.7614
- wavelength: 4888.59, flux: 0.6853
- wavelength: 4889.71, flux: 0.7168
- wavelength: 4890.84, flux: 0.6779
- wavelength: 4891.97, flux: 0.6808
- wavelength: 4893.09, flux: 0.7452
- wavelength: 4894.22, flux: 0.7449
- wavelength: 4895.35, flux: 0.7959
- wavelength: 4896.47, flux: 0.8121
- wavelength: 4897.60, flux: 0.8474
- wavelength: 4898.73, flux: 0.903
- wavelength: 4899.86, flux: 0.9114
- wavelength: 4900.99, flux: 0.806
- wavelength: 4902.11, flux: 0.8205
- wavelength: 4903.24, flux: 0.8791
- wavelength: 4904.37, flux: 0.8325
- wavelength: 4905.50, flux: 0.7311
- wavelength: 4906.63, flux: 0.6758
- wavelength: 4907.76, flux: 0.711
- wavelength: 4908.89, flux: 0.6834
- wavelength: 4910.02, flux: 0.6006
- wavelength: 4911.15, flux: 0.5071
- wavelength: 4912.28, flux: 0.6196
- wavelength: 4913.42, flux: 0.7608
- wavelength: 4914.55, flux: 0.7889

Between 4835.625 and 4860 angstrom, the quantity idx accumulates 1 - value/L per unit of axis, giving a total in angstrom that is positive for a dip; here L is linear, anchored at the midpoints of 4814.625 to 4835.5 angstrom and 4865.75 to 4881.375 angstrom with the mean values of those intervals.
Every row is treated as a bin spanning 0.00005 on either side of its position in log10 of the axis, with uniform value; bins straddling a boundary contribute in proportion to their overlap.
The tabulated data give 1.31 angstrom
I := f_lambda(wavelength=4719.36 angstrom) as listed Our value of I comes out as 0.7853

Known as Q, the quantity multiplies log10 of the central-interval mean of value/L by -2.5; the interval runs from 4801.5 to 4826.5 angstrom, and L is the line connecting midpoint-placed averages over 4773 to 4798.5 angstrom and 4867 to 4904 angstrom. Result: 0.05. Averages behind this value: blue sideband 0.79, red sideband 0.777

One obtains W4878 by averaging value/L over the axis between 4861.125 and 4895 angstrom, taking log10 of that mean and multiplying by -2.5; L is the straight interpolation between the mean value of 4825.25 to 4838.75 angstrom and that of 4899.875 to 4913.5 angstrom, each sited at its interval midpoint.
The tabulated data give -0.059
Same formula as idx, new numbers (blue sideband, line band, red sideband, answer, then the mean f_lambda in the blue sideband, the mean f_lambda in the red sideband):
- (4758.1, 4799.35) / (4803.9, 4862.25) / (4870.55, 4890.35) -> 2.6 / 0.782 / 0.772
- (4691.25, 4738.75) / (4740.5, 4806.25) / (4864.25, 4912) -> -2.2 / 0.786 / 0.756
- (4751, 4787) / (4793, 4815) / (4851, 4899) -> 0.8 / 0.79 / 0.768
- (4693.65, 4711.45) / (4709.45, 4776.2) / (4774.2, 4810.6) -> -3.6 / 0.754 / 0.784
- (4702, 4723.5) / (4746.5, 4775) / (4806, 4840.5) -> -1.7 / 0.767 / 0.742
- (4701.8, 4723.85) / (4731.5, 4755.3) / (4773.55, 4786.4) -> -1.9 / 0.768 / 0.808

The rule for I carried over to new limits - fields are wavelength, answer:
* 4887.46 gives 0.7614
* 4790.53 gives 0.688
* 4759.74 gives 0.8808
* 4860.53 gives 1.015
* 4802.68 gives 0.733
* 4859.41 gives 0.9164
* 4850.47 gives 0.6777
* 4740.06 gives 0.8348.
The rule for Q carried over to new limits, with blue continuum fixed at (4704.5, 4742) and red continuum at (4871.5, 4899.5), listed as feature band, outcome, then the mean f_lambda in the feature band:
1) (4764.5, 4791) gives 0.010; 0.78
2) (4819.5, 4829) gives 0.054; 0.745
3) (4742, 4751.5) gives -0.145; 0.902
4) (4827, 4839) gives 0.089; 0.72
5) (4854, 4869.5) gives -0.020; 0.794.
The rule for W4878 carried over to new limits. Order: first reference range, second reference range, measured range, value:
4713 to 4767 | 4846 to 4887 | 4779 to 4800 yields 0.007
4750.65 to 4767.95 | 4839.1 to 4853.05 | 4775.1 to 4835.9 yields -0.030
